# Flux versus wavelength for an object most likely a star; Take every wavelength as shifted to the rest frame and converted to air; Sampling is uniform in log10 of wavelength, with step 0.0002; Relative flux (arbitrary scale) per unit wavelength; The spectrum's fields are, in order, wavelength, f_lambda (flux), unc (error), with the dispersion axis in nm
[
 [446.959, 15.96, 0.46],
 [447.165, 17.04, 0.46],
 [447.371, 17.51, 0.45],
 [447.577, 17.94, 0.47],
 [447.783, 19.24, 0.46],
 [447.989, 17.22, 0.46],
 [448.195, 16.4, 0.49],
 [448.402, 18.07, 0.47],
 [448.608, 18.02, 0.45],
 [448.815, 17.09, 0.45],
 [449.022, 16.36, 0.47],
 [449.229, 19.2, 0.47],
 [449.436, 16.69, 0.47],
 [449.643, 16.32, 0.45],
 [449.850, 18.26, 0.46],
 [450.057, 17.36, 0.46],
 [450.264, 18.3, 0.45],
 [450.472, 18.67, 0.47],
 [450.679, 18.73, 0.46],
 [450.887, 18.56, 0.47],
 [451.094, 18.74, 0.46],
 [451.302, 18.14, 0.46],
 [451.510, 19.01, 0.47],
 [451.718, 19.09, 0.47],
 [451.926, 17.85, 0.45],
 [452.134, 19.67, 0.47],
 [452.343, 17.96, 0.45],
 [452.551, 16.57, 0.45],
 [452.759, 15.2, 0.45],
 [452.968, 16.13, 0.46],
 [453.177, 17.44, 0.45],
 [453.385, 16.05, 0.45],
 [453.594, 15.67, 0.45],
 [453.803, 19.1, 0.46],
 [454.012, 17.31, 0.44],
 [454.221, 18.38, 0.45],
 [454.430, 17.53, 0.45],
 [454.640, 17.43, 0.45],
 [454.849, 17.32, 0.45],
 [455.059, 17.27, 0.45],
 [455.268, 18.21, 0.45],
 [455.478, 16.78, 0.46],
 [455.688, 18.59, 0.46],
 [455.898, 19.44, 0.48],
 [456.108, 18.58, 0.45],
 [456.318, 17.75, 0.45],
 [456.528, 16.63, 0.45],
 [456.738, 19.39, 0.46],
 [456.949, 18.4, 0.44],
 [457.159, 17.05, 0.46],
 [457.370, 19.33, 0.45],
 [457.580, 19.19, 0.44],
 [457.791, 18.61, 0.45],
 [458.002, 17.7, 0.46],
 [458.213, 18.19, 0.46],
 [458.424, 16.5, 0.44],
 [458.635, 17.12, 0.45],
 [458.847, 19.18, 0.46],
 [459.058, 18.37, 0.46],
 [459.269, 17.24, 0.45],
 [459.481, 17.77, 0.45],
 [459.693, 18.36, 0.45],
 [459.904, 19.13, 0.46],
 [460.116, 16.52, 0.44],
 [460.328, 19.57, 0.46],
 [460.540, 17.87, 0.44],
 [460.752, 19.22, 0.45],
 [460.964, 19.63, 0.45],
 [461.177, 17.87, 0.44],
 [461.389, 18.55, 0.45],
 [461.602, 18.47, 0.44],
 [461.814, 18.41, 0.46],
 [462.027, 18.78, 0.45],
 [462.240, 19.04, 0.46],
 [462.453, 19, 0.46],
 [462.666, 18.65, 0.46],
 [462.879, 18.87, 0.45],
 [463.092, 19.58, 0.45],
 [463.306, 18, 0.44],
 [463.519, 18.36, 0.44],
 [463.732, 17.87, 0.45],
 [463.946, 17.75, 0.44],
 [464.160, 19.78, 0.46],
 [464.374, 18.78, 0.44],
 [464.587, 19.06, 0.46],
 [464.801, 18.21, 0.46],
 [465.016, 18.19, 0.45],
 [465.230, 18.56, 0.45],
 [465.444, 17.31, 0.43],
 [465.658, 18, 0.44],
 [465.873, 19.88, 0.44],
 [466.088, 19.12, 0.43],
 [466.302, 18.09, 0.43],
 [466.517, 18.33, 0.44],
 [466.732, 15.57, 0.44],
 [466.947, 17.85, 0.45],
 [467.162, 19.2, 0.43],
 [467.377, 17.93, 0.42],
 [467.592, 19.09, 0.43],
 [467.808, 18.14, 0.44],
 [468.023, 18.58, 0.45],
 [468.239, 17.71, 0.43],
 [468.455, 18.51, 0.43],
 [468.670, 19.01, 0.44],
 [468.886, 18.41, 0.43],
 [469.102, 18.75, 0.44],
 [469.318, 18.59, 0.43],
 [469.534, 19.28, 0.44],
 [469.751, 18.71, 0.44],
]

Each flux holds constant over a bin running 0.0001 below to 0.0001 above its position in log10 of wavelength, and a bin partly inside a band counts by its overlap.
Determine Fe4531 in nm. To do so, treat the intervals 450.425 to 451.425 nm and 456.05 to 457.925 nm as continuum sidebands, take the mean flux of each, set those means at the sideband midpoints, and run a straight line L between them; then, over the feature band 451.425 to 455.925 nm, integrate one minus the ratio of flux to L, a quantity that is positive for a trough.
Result 0.21 nm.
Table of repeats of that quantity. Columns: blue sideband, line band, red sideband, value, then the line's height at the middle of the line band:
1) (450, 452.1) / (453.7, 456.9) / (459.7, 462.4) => 0.096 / 18.5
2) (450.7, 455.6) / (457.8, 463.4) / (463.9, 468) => -0.094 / 18.1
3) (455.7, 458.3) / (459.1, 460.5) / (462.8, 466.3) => 0.026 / 18.4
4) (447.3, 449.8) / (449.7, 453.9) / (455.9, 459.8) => -0.019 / 17.7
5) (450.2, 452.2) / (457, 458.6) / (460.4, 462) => 0.050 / 18.6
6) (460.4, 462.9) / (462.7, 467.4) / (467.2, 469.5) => 0.057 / 18.6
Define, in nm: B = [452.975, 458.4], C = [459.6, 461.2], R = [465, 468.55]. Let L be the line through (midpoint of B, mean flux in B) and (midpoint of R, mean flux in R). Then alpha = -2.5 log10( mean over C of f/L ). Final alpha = -0.03 mag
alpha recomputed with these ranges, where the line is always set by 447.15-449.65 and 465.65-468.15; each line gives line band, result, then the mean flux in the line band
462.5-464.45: -0.03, 18.6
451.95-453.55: 0.04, 17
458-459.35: 0.01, 17.8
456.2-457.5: -0.01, 18.1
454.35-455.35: 0.02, 17.5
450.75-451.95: -0.06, 18.6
